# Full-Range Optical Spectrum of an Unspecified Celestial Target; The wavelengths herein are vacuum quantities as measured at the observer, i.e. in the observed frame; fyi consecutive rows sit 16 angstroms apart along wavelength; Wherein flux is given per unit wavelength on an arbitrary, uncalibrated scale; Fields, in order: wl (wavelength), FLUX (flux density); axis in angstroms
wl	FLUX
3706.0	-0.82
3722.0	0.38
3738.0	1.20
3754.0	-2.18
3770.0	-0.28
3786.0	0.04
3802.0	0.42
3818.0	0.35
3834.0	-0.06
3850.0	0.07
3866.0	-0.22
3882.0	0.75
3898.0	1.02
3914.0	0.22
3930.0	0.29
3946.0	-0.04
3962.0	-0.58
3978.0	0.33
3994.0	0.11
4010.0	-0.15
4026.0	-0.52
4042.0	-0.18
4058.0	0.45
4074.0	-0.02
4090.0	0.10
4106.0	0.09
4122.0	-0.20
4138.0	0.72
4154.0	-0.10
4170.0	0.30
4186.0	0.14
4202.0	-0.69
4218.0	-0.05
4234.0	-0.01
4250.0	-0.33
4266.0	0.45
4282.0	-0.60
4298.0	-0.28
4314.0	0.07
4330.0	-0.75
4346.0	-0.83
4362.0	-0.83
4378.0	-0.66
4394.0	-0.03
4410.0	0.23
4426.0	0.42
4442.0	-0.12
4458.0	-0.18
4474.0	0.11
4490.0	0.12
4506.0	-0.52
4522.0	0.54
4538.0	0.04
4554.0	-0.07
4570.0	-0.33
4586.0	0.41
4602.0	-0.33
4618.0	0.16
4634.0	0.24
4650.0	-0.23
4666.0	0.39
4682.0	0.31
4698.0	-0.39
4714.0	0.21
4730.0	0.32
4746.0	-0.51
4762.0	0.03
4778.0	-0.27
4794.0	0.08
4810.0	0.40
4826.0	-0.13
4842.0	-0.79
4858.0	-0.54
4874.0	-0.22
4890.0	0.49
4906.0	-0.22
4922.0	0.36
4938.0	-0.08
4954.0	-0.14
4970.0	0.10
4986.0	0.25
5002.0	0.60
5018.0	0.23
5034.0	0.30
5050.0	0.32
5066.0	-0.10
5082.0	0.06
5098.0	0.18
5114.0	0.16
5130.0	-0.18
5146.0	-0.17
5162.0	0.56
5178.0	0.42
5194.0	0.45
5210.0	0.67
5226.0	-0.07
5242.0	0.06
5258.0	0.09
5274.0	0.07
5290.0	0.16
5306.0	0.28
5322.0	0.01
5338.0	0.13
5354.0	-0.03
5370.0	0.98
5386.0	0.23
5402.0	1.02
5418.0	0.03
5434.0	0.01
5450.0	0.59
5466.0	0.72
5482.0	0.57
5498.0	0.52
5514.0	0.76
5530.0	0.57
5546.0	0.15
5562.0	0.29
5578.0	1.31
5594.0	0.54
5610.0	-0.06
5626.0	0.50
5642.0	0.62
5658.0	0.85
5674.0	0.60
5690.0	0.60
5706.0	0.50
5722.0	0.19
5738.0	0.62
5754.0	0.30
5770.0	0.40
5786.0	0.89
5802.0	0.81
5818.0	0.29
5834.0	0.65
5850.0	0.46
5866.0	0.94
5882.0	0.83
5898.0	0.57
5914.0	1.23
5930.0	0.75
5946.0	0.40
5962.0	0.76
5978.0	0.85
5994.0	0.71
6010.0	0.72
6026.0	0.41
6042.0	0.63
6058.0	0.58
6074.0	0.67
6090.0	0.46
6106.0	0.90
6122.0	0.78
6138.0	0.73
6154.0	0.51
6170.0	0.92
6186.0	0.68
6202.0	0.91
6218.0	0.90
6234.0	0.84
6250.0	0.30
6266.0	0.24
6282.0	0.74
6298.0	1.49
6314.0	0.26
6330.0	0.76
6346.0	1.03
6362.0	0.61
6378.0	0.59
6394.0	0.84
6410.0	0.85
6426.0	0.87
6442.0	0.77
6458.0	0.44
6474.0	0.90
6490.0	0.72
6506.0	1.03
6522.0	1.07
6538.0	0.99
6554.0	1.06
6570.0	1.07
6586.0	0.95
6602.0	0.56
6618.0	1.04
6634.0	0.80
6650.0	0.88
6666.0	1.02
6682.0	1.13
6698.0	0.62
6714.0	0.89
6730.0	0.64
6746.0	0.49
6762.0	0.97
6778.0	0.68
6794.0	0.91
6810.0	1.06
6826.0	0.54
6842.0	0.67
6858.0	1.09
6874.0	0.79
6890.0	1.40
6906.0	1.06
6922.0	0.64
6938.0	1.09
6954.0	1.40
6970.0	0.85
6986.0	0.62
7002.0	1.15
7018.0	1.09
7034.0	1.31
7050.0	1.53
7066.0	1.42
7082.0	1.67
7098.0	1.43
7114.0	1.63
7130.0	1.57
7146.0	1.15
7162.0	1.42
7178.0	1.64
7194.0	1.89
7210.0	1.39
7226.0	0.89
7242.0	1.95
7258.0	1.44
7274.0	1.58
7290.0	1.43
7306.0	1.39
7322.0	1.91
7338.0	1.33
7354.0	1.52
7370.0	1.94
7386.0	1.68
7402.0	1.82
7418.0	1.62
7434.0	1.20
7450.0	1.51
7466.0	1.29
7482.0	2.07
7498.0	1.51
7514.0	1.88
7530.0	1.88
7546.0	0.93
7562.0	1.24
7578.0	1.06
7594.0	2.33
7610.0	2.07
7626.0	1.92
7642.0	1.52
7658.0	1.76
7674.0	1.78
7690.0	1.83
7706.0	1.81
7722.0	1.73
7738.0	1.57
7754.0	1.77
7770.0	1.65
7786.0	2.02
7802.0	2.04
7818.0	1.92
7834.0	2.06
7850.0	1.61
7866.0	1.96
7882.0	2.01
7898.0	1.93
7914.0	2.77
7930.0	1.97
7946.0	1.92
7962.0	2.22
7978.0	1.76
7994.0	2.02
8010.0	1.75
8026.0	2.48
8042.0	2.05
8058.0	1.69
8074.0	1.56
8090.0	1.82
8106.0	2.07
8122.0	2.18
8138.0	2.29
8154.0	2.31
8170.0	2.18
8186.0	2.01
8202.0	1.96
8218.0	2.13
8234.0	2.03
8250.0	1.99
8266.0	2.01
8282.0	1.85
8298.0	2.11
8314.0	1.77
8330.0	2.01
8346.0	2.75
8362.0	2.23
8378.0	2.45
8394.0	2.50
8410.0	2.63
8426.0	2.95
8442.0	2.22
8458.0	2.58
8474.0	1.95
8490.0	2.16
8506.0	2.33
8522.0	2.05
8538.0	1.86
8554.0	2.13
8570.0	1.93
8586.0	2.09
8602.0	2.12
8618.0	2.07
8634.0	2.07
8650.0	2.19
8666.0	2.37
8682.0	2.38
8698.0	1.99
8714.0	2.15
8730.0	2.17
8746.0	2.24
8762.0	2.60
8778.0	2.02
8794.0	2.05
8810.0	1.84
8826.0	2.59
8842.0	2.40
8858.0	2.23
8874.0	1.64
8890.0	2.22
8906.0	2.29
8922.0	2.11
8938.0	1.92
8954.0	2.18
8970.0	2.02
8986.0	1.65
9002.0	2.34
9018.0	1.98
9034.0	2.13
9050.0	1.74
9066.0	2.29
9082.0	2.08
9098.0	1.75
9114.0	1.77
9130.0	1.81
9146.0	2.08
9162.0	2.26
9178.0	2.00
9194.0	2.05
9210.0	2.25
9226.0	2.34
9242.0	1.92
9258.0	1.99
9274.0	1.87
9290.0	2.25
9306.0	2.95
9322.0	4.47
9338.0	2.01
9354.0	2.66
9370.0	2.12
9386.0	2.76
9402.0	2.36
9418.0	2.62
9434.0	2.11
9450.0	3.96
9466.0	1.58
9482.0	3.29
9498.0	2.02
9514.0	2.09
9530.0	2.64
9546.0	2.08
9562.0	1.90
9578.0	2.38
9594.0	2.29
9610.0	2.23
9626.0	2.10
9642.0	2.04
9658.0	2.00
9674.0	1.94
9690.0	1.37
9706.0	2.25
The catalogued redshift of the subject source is 0.760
